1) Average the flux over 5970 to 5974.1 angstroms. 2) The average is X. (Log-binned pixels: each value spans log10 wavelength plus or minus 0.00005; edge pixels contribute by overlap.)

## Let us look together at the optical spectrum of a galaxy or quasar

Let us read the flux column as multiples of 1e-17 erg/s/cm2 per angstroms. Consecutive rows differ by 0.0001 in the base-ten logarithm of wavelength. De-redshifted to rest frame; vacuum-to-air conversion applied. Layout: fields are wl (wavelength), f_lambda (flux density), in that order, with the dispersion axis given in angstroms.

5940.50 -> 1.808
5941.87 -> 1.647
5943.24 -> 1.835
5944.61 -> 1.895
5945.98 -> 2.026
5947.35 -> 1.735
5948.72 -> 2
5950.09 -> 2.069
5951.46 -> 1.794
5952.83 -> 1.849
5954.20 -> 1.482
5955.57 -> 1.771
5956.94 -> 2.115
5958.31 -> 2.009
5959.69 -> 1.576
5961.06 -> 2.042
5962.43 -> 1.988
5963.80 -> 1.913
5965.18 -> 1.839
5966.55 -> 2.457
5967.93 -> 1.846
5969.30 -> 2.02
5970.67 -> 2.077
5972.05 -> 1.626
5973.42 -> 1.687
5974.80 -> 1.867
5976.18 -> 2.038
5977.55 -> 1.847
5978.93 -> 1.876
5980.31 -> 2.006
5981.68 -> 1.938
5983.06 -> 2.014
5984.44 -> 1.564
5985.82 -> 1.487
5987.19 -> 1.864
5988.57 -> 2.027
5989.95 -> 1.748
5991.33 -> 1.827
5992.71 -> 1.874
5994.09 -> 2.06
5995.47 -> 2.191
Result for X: 1.8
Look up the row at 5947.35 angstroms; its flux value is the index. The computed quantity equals 1.735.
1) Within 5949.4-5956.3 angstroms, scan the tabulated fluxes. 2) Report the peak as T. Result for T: 2.069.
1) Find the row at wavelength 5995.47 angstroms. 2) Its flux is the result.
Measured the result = 2.191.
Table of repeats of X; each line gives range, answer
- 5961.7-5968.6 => 2.01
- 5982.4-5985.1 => 1.79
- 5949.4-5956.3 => 1.8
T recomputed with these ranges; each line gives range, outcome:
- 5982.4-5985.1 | 2.014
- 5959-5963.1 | 2.042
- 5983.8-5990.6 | 2.027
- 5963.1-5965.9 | 1.913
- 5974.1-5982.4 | 2.038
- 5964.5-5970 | 2.457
